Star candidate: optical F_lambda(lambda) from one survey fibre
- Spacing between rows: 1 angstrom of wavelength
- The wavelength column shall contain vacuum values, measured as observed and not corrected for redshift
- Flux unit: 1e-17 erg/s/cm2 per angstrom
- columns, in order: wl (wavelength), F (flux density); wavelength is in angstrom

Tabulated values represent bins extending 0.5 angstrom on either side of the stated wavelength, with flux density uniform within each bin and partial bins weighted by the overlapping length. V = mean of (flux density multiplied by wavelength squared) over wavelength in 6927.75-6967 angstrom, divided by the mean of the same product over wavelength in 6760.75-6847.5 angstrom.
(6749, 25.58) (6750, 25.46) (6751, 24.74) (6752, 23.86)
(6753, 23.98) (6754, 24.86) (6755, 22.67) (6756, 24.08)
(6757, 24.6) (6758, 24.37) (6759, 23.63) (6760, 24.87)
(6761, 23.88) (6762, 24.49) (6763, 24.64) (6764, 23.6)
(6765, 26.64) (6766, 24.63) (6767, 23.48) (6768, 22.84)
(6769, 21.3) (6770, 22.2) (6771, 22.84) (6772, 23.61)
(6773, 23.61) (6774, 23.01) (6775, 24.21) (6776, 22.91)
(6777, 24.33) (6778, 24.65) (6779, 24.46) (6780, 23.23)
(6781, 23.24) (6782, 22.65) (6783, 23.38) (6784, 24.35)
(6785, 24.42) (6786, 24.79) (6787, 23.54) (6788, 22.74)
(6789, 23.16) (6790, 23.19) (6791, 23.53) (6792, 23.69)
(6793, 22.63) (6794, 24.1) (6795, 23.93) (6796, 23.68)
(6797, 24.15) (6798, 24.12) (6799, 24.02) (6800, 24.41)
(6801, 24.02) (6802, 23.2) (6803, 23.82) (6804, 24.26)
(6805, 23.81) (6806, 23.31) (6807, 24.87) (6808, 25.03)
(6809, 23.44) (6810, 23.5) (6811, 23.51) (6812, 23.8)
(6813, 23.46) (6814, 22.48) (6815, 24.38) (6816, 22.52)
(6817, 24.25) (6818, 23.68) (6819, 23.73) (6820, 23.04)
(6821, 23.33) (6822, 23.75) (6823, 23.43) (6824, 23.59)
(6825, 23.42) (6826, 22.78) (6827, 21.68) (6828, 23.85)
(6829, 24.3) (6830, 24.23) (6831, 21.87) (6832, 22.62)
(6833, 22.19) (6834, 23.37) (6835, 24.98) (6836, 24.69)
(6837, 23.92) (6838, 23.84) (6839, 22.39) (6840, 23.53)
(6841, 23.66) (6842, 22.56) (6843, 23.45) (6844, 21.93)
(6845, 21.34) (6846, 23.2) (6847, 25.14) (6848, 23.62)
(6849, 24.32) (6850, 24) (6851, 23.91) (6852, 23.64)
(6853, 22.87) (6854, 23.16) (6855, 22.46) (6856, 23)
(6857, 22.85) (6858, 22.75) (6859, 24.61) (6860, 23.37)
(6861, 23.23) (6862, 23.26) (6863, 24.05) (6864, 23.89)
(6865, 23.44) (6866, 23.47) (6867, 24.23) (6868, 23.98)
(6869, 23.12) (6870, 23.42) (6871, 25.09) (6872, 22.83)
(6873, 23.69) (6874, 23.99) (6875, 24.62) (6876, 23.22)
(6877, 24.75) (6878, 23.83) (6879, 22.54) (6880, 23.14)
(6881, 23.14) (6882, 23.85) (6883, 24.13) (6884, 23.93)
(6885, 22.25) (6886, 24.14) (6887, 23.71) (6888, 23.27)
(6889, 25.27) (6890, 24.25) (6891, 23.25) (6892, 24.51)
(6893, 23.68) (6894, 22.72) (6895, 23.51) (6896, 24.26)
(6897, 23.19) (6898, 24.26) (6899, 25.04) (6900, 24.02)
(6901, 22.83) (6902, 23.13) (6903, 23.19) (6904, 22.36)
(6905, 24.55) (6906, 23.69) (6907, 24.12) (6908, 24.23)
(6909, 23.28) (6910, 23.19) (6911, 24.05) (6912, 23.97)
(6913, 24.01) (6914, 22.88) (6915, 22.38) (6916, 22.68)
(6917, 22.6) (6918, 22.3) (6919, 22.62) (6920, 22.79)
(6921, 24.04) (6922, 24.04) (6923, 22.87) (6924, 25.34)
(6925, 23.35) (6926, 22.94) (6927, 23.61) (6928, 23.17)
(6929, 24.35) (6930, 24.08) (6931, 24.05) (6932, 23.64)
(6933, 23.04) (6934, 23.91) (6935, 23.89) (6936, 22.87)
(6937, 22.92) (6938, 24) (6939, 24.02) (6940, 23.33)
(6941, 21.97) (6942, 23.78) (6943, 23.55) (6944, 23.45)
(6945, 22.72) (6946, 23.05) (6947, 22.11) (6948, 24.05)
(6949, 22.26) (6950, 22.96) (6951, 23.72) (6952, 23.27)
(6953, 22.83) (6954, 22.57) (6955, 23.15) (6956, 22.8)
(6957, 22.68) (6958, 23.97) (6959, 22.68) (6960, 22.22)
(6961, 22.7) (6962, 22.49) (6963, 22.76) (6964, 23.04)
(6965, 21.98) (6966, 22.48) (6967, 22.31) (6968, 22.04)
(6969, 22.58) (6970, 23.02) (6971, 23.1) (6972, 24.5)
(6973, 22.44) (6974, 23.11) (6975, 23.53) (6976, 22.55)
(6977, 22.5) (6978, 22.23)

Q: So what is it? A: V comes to 1.02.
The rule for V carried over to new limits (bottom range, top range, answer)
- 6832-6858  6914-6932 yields 1.02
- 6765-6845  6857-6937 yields 1.03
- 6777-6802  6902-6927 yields 1.02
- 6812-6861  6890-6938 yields 1.03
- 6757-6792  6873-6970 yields 1.03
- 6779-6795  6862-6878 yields 1.04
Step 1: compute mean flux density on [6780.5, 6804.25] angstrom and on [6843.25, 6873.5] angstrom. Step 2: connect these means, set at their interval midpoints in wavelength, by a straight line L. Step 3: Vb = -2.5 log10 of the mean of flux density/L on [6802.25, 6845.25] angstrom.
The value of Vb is 0.01 mag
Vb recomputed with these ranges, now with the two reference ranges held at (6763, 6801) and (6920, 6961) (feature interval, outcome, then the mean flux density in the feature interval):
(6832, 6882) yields 0.00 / 23.5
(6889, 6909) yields -0.02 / 23.8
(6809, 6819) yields 0.00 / 23.5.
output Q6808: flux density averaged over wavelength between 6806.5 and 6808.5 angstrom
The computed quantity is 25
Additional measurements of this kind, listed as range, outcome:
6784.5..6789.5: 23.7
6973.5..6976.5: 23.1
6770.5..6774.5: 23.3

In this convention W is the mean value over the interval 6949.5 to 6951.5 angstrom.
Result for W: 23.3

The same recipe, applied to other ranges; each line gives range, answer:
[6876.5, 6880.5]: 23.6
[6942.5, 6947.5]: 23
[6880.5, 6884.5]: 23.8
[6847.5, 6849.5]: 24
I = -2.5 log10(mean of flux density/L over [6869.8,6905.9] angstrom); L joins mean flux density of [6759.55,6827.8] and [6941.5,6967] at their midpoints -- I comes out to -0.02 mag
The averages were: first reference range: 23.7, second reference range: 22.9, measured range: 23.7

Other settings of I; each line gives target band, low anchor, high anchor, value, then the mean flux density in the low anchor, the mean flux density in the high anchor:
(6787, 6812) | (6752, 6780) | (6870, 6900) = 0.00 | 23.9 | 23.8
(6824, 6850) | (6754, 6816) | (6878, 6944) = 0.02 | 23.8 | 23.5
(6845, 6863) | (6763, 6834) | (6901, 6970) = 0.00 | 23.6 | 23.2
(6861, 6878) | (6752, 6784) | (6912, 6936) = -0.01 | 23.8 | 23.4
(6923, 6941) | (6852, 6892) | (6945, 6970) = -0.03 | 23.6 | 22.8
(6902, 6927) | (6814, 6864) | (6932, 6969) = -0.01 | 23.4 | 23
